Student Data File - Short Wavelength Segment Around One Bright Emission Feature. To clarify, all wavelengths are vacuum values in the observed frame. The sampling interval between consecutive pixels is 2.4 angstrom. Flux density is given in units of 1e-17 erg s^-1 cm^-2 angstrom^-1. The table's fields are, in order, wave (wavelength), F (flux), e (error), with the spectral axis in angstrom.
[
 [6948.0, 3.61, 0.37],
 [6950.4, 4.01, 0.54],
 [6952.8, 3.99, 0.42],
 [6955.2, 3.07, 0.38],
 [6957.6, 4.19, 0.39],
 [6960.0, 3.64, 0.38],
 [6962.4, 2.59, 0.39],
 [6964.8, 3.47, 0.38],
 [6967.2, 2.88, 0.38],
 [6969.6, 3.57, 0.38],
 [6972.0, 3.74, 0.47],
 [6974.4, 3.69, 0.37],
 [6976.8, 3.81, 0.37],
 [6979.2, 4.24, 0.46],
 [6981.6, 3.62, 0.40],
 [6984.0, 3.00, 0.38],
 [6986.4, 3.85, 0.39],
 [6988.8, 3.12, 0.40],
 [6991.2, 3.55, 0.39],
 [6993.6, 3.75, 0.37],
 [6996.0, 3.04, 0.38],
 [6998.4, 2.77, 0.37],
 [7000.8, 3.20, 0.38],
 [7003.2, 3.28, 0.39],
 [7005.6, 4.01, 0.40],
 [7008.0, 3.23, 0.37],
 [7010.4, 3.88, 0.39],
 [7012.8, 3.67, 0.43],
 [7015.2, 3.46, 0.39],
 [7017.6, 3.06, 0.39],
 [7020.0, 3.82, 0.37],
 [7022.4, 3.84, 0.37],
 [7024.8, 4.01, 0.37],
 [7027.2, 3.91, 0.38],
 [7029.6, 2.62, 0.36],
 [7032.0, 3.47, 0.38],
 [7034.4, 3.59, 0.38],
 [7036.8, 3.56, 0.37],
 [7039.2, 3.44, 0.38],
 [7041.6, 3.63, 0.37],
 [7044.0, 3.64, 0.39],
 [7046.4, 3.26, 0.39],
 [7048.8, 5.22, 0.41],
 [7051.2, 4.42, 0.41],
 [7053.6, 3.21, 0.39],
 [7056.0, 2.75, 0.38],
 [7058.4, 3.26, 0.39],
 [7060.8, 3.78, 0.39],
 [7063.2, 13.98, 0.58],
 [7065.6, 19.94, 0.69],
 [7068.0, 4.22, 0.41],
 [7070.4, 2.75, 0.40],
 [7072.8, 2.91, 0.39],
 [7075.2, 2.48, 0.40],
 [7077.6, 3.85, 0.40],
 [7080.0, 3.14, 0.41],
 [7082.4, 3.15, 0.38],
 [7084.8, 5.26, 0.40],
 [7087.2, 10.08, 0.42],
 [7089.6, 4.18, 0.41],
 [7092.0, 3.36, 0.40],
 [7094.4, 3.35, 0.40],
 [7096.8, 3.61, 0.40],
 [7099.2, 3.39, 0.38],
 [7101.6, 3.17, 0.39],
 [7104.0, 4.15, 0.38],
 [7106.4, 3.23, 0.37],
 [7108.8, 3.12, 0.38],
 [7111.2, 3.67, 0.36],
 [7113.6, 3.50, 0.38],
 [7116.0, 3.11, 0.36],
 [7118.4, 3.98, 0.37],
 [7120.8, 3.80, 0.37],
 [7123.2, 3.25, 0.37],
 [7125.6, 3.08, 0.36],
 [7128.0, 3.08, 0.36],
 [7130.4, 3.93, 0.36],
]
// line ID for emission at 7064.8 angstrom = H-alpha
